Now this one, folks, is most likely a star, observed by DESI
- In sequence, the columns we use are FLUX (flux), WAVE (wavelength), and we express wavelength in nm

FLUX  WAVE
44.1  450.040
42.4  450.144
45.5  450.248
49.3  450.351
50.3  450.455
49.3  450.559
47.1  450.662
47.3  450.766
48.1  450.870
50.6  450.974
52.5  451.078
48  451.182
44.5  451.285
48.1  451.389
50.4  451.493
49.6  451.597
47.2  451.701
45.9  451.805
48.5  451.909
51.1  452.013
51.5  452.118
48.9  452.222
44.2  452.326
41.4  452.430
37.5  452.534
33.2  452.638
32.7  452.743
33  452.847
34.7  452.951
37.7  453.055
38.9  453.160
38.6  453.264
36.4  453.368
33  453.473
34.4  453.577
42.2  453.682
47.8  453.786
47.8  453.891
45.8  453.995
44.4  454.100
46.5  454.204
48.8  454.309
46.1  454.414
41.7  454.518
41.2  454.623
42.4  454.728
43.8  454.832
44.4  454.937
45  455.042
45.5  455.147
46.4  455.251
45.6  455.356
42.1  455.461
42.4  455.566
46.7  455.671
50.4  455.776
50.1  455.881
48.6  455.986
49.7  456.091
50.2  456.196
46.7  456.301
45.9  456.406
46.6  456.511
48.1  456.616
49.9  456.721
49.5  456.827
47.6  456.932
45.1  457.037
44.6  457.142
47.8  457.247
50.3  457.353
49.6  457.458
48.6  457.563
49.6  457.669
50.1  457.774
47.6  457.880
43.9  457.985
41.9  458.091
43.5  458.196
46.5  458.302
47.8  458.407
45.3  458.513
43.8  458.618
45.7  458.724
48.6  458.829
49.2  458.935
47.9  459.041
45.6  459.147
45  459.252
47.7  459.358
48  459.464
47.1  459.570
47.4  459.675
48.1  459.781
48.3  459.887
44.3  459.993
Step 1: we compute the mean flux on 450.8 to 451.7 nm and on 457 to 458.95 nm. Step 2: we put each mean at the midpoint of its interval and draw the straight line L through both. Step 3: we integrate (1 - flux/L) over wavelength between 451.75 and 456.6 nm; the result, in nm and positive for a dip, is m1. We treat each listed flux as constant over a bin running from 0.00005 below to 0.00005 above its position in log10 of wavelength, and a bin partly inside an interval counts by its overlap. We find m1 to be 0.432 nm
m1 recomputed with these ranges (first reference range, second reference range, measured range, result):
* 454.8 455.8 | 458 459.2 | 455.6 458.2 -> -0.13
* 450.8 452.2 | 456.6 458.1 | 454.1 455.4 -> 0.09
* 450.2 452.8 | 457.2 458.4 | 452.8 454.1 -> 0.20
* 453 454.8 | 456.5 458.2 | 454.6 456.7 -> -0.07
